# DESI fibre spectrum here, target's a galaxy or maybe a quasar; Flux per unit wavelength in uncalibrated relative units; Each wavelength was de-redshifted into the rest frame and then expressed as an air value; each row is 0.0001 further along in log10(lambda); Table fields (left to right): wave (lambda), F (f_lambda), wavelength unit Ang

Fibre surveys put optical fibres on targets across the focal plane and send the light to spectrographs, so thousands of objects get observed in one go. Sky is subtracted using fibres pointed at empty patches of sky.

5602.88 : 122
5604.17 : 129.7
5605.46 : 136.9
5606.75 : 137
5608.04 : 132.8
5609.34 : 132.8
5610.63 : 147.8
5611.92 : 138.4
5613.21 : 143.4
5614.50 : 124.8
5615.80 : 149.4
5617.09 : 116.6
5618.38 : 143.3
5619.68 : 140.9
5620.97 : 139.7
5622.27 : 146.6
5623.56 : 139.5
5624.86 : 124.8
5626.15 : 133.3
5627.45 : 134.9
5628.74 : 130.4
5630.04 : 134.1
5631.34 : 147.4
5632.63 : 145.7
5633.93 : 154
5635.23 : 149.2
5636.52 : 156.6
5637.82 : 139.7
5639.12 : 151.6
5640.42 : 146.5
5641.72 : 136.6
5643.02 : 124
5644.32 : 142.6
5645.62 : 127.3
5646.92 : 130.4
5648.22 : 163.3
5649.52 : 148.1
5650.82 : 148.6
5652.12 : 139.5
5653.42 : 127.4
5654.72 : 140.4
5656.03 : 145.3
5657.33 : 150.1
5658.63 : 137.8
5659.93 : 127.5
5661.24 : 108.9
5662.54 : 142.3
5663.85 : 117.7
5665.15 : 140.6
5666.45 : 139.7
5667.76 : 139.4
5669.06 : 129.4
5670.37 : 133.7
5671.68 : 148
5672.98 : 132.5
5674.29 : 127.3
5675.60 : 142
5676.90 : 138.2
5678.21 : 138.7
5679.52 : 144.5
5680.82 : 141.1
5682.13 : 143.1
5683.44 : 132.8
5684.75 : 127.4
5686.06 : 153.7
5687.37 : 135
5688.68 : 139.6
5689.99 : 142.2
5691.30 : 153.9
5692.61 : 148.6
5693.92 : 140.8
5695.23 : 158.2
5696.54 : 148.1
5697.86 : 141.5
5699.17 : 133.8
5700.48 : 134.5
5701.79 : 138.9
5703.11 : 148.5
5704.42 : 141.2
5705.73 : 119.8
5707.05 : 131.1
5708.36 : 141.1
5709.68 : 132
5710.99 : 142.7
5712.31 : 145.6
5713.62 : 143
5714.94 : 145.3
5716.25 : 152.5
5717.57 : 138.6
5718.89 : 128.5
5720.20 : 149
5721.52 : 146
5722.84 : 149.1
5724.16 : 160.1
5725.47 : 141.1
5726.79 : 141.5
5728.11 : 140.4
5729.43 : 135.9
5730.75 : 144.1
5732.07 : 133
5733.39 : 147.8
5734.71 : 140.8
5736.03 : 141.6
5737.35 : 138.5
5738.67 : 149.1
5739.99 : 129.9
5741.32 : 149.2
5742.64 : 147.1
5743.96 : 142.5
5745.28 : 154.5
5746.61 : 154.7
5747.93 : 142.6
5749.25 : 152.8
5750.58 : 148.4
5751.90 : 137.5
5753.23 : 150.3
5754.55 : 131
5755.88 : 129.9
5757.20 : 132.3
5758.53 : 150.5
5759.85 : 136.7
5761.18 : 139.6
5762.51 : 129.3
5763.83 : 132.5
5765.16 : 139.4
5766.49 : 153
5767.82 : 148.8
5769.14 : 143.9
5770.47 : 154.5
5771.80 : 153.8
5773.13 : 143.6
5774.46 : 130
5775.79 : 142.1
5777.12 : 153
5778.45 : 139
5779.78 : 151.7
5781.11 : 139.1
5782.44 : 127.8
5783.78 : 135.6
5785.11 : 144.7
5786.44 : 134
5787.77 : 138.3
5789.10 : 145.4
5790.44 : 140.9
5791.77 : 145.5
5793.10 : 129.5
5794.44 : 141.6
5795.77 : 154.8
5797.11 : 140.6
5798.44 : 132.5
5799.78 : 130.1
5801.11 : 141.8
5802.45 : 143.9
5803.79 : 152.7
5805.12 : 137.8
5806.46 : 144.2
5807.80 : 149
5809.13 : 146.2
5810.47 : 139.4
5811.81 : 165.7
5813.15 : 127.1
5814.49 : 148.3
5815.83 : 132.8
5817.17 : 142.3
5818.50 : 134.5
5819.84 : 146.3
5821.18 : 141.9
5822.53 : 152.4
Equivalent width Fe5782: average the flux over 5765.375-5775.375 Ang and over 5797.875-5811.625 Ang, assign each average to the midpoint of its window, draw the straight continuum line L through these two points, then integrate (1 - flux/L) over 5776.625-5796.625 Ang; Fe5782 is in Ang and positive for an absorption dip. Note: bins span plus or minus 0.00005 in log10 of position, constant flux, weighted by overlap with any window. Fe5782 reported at 0.5 Ang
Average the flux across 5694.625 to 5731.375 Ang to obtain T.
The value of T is 142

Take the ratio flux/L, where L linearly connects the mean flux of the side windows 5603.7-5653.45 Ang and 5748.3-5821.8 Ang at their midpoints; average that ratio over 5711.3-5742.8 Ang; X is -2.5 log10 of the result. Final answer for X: -0.02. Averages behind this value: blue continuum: 140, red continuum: 142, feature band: 143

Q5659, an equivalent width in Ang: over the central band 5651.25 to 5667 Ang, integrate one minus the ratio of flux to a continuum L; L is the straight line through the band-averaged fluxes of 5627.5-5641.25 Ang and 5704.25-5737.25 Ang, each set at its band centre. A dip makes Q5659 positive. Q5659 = 0.98 Ang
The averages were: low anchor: 145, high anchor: 141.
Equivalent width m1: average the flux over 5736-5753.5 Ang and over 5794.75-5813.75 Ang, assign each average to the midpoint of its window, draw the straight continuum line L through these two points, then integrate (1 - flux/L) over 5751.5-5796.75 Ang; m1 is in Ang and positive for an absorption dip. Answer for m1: 1.0 Ang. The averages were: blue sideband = 146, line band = 141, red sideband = 143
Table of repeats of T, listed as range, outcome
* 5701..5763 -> 142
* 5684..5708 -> 141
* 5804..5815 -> 145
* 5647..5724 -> 140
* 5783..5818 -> 142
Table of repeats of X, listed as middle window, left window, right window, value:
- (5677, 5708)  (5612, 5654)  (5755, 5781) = 0.002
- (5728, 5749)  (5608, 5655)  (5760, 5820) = -0.018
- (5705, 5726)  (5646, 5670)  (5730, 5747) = 0.003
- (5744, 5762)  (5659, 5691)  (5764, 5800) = -0.020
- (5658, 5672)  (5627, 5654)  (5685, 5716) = 0.072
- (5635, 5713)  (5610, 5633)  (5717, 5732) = 0.006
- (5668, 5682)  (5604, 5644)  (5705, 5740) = 0.019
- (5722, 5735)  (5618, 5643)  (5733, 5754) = 0.010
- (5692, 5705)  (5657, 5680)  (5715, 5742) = -0.034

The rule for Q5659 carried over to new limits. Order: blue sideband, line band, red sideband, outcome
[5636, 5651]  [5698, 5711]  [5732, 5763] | 0.6 Ang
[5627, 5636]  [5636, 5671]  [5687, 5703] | 1.1 Ang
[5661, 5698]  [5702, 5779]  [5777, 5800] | -1.5 Ang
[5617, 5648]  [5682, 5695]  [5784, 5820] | -0.2 Ang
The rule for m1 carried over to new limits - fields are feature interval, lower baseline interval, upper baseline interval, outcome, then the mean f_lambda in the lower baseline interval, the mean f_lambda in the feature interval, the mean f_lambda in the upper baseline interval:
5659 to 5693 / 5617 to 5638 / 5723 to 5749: 1.2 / 140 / 137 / 144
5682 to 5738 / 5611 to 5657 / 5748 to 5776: -0.2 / 140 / 142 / 142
